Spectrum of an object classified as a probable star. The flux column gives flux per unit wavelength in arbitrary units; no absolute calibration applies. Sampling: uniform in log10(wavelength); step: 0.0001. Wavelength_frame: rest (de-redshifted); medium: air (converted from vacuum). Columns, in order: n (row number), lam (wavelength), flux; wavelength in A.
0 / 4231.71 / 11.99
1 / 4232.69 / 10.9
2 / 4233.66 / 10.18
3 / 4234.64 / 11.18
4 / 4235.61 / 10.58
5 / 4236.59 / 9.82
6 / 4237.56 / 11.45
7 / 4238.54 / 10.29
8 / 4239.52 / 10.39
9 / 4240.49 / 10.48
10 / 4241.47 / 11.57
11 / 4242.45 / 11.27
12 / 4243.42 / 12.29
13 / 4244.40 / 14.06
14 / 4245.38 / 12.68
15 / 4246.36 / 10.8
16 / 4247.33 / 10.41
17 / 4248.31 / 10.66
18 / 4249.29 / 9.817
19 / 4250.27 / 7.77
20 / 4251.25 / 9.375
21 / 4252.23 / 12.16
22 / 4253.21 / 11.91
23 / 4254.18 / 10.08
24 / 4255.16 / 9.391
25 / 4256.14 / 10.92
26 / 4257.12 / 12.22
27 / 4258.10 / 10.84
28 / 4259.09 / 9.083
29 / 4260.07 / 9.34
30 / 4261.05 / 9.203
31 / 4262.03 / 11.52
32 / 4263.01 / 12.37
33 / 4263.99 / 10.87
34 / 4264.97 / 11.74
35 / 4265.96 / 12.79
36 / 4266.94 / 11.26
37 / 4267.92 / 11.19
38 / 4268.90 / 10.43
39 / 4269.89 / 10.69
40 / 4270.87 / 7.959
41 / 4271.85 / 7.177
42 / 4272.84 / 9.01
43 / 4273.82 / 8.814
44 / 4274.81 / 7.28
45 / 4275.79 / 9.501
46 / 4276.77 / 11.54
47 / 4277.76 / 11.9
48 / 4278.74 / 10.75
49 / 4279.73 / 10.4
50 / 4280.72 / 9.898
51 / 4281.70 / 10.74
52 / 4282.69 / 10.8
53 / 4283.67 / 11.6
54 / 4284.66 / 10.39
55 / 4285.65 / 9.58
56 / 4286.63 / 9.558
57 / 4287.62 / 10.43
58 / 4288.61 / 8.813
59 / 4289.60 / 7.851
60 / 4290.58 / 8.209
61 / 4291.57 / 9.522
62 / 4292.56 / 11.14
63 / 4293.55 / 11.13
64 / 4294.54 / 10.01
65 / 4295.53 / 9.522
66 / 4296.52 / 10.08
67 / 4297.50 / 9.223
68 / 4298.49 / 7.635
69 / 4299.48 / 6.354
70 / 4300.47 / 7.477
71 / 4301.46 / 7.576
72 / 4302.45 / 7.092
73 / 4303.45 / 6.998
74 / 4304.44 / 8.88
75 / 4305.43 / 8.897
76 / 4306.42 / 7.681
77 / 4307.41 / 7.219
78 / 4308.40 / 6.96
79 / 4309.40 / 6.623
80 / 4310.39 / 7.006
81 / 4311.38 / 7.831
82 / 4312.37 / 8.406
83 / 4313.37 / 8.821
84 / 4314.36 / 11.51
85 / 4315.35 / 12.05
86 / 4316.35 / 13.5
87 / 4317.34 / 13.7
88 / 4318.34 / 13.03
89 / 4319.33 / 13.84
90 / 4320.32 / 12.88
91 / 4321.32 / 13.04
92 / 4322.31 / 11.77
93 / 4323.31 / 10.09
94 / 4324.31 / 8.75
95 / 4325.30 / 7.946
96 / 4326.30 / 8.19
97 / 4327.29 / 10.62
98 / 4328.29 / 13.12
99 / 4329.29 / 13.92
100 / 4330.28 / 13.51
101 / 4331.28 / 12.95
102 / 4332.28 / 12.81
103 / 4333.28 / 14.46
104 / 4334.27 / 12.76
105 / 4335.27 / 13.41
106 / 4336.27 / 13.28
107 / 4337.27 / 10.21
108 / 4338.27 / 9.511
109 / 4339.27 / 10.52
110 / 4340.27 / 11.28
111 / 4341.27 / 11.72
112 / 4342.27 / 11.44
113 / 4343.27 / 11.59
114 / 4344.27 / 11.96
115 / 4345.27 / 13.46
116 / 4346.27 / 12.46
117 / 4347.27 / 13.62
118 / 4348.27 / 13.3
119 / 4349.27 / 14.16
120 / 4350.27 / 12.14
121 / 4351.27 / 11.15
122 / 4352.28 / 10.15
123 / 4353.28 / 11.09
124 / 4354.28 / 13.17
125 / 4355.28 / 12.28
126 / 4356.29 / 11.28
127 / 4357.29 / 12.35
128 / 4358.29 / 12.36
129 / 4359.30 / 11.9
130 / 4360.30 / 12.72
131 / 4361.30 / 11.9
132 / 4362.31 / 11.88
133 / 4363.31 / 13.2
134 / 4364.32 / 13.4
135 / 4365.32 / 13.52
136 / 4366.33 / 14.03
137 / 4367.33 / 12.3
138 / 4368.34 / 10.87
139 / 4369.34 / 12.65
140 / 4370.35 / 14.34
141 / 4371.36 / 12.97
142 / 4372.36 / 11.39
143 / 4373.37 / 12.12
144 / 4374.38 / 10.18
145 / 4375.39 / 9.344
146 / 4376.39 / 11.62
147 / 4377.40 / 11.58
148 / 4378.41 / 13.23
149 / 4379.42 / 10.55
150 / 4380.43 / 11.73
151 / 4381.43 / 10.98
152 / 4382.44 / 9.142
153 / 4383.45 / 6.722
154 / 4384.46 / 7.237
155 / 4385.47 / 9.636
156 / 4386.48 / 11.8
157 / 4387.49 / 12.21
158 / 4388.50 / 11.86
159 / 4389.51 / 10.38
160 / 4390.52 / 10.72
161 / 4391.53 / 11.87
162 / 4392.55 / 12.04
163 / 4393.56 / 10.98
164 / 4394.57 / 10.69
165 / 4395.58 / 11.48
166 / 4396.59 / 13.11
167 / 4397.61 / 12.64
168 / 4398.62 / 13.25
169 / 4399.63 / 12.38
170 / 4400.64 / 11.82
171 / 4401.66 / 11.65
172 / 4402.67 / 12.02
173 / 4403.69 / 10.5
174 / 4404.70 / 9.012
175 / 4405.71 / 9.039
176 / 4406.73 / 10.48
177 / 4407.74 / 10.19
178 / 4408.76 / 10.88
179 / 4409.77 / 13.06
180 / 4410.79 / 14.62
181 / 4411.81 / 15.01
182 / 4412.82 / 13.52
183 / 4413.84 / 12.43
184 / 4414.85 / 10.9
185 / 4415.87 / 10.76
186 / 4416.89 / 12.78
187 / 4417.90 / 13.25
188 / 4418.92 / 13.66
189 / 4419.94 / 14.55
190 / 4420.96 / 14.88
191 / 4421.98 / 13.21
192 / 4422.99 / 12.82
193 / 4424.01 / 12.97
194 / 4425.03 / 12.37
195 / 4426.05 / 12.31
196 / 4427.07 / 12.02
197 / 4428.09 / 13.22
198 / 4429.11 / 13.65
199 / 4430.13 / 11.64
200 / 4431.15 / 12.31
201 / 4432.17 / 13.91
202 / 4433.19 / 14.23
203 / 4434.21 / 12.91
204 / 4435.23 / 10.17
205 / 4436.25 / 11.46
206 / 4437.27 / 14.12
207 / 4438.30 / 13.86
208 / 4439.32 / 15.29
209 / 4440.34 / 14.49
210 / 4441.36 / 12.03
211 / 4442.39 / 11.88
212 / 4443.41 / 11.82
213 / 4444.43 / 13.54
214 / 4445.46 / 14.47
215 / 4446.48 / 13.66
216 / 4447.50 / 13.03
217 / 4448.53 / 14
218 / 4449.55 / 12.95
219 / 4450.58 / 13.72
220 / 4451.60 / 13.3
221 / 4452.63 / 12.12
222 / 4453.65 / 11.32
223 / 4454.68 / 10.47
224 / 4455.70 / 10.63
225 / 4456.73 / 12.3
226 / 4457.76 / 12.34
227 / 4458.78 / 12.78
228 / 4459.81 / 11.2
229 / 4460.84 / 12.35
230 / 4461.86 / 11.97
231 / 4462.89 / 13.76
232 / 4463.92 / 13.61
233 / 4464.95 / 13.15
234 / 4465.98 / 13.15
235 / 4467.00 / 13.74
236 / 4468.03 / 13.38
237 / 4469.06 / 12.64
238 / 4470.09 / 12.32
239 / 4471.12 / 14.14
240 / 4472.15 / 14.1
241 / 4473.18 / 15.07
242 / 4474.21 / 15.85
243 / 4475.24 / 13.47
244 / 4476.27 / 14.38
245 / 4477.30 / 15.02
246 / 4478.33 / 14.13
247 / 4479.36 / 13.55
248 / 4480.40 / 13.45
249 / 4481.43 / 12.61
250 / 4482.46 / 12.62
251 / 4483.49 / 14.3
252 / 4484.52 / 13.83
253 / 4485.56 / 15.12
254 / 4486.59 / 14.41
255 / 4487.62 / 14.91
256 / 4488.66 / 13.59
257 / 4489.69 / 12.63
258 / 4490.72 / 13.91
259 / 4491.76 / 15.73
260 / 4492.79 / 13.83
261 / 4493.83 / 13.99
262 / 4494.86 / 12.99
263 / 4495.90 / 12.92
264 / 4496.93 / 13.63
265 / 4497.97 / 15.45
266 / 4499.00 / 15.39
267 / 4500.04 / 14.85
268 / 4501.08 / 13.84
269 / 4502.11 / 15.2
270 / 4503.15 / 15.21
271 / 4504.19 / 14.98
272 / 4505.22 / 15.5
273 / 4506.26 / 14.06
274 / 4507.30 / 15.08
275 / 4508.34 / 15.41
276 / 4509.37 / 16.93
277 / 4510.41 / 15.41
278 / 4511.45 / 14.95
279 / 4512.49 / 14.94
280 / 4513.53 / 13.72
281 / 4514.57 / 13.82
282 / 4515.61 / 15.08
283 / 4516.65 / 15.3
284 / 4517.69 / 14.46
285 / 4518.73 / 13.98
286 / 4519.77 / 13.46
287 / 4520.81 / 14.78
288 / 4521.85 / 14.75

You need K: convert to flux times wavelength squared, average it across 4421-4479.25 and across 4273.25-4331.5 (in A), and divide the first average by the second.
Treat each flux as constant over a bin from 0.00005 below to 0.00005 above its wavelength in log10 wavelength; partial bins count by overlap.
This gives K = 1.41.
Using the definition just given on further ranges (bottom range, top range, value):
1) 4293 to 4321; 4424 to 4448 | 1.47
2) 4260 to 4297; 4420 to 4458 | 1.37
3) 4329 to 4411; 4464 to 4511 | 1.27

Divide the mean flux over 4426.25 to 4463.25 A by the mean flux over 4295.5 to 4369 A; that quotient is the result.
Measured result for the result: 1.15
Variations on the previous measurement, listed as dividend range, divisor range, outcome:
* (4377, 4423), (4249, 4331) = 1.17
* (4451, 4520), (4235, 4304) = 1.37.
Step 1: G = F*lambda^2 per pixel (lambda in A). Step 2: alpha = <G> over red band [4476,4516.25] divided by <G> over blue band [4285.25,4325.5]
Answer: 1.7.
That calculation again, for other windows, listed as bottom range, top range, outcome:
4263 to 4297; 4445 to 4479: 1.42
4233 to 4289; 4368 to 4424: 1.19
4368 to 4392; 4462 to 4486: 1.30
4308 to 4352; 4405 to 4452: 1.17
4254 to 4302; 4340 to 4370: 1.29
